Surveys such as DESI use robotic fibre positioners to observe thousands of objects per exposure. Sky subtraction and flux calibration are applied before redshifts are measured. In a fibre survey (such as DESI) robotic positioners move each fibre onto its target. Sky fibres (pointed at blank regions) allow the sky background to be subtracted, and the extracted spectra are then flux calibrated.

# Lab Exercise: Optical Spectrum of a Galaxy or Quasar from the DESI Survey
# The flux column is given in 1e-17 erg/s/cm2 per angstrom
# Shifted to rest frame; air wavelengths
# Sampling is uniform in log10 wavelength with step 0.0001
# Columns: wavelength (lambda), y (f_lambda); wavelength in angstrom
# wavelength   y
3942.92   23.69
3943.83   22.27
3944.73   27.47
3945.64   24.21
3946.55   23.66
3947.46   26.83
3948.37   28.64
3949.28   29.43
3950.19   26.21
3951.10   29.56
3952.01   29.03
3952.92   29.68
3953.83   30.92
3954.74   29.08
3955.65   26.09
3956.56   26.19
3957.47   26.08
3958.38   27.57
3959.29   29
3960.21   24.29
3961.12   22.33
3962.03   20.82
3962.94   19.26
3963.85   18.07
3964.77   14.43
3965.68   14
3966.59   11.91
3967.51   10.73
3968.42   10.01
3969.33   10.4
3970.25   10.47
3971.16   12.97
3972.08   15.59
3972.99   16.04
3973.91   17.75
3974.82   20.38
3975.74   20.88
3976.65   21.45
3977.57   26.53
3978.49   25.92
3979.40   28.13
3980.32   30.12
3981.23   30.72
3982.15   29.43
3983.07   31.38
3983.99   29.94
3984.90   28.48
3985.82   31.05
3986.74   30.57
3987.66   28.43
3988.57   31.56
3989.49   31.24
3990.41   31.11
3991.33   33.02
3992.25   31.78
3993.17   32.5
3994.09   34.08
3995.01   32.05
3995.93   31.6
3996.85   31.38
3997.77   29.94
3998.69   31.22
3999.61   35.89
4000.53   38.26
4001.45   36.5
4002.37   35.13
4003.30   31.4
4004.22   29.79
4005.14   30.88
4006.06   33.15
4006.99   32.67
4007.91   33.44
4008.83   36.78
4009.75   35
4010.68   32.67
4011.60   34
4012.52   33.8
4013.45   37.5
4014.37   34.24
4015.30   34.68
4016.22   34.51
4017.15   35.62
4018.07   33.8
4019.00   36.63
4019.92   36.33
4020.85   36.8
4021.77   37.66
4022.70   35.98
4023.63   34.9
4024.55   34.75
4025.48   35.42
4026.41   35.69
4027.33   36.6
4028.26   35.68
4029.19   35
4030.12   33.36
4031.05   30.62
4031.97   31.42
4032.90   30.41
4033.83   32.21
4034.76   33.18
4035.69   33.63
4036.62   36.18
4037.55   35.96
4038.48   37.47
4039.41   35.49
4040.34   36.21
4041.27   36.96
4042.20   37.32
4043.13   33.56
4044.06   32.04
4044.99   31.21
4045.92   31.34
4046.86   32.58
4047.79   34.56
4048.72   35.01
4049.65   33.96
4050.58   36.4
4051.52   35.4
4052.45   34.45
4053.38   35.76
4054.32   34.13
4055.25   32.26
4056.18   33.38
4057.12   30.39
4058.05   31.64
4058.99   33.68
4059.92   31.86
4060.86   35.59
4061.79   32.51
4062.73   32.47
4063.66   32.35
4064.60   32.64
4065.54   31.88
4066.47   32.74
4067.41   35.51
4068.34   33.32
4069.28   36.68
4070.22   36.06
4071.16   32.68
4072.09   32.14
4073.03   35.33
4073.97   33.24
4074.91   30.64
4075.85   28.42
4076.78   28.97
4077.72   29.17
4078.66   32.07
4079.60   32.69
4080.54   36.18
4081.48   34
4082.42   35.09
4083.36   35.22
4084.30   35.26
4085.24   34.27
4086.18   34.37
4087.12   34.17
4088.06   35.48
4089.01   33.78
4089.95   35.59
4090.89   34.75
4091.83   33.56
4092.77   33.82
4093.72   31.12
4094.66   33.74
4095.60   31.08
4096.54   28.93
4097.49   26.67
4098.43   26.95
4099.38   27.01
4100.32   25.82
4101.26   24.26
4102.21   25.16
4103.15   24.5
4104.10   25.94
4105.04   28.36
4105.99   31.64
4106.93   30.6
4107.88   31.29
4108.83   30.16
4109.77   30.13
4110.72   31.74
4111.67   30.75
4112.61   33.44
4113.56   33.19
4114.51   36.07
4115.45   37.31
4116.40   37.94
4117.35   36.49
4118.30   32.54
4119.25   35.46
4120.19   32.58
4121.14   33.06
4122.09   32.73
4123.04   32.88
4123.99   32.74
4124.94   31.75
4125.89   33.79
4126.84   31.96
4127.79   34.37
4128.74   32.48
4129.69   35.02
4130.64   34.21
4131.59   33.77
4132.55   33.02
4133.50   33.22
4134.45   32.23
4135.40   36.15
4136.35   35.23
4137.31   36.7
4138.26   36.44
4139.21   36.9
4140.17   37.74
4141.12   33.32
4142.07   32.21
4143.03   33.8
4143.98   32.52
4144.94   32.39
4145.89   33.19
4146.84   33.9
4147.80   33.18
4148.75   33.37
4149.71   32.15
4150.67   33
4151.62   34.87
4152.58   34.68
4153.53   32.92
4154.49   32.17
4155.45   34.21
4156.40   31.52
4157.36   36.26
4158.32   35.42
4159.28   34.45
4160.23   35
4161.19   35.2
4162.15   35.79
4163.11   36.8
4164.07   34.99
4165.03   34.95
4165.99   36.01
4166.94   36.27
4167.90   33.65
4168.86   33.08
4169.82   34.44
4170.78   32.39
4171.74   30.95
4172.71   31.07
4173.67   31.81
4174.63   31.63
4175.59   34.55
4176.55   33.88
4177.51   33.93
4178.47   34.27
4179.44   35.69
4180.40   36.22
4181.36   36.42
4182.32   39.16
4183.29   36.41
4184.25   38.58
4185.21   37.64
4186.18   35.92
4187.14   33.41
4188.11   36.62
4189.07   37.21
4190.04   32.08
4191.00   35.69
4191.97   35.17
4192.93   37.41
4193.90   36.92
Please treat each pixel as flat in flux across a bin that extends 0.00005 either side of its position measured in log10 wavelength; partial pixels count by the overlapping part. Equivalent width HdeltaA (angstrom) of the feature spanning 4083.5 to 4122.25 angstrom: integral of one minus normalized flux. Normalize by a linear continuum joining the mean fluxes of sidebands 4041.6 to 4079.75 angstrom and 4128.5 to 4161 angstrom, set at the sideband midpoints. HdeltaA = 2.12 angstrom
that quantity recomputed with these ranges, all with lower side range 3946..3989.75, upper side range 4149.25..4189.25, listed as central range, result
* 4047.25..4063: -2.91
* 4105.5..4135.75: -1.17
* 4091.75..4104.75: 1.05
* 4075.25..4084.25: -0.82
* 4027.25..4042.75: -4.02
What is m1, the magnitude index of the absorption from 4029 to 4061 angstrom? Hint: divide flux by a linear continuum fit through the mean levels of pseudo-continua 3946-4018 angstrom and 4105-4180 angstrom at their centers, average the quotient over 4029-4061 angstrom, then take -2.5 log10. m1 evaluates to -0.13 mag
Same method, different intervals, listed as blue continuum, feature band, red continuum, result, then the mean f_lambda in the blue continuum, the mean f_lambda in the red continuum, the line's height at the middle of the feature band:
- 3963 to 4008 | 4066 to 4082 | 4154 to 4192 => -0.09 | 26.3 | 34.8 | 30.3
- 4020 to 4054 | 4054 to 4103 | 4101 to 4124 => 0.02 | 34.6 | 31.7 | 33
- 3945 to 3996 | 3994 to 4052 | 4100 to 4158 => -0.24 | 24.8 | 32.8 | 27.5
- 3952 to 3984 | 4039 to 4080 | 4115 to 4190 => -0.19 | 21.9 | 34.4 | 28.1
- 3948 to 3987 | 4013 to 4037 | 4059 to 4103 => -0.24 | 23.2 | 32.2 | 27.8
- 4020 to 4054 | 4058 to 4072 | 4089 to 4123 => -0.01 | 34.6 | 31.3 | 33.3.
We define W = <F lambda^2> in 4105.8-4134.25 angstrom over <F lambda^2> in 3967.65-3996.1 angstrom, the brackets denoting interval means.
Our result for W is 1.4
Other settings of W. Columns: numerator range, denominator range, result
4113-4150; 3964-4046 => 1.19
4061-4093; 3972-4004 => 1.19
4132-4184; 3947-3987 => 1.62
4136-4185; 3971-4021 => 1.21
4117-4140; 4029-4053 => 1.04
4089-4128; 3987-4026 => 0.98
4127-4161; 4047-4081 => 1.07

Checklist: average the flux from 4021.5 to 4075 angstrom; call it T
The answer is 34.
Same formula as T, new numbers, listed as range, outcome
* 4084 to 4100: 32.3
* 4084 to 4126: 31.8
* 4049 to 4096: 33.4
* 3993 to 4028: 34.3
